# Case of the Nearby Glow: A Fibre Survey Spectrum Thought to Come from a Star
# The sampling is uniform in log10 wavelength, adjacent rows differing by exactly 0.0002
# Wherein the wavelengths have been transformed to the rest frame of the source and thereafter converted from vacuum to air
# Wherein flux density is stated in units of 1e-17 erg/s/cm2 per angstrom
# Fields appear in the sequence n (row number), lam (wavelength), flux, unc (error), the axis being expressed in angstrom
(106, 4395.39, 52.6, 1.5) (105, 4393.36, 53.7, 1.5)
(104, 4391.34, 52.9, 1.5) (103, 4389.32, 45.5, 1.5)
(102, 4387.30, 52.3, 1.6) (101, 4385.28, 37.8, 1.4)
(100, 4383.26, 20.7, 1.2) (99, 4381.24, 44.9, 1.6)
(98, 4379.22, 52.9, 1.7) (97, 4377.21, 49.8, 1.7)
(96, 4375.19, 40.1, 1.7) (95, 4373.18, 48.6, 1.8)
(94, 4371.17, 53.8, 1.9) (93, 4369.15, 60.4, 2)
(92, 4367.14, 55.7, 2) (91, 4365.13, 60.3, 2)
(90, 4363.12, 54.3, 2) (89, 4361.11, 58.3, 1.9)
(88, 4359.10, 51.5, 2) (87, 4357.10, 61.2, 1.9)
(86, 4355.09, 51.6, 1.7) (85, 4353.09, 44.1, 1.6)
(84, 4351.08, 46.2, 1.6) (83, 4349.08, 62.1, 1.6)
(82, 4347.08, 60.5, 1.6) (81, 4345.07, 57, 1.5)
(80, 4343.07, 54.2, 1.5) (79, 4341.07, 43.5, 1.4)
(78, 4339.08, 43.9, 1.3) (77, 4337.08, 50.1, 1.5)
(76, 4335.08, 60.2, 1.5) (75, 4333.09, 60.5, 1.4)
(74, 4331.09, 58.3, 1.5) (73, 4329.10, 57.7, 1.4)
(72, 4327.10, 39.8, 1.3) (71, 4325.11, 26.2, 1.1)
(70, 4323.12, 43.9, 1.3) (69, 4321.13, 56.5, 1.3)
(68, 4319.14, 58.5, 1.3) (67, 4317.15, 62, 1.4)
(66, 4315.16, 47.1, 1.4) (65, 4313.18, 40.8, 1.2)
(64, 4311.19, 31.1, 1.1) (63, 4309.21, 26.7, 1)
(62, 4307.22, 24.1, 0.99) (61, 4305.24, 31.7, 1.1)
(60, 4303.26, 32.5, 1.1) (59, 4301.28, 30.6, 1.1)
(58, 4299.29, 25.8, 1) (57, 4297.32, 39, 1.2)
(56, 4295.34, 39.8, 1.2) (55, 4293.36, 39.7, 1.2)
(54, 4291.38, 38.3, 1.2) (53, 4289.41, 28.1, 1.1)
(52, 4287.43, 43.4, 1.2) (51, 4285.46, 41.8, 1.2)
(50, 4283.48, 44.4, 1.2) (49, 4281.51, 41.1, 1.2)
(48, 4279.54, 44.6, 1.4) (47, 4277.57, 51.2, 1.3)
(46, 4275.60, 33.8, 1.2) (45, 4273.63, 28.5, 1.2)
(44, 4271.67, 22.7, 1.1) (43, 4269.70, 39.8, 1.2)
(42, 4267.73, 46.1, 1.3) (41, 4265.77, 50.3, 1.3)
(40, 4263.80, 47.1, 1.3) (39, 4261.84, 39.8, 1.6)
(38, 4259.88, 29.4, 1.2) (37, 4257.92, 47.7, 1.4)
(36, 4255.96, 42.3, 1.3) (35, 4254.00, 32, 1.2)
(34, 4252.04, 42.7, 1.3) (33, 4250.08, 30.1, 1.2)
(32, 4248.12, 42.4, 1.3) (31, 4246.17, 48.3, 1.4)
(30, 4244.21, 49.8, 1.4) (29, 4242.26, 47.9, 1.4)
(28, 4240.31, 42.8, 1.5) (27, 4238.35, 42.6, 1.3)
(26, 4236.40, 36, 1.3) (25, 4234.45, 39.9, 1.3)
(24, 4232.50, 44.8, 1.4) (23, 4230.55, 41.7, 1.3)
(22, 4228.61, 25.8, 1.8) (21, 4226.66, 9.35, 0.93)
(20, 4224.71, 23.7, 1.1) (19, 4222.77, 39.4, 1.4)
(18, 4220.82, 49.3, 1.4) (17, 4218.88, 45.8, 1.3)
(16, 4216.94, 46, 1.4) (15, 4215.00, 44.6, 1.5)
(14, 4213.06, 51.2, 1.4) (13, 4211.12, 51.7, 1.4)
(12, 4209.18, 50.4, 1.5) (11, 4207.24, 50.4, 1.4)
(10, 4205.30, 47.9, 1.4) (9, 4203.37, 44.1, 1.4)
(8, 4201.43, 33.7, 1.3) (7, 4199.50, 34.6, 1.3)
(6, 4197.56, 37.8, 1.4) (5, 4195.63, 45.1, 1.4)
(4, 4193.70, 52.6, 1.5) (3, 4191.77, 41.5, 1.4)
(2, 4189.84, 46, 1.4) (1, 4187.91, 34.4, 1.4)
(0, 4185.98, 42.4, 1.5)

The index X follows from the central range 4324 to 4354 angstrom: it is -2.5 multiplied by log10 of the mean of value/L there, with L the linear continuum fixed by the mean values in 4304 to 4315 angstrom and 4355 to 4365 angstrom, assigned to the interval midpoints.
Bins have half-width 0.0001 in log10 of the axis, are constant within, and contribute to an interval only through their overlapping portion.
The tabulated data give -0.11 mag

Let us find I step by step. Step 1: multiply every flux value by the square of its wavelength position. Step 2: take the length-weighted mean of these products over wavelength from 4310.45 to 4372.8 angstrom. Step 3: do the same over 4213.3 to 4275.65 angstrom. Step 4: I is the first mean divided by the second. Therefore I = 1.38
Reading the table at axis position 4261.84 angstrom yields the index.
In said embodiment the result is 39.8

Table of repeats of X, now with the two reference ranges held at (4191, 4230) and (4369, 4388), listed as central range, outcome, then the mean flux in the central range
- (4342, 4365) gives -0.22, 54.8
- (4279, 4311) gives 0.22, 35.5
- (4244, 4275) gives 0.07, 39.6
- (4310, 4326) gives -0.04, 45.7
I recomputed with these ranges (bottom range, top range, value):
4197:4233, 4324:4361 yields 1.35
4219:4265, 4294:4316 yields 0.88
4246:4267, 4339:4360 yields 1.35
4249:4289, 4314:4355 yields 1.34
